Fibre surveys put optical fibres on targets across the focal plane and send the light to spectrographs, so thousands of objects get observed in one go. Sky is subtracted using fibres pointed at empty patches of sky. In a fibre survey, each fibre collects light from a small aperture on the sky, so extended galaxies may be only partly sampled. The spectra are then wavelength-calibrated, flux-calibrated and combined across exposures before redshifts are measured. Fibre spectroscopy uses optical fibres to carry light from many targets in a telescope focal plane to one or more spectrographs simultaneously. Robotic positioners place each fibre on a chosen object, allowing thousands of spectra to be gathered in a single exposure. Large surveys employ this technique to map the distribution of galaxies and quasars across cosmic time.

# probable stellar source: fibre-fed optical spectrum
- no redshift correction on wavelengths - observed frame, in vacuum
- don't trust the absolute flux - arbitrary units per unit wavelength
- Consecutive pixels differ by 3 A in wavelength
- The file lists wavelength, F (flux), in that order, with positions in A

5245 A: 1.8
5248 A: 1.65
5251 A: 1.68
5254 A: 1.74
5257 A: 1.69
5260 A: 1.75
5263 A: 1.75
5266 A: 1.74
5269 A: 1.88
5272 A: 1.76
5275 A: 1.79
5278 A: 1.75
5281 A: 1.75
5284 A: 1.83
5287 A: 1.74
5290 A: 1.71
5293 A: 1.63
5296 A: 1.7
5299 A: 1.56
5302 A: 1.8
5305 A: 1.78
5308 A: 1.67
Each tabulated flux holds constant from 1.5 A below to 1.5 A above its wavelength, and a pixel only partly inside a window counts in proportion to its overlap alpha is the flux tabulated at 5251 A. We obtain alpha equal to 1.68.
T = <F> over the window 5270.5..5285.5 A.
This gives 1.78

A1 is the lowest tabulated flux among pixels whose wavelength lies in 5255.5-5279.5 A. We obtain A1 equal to 1.69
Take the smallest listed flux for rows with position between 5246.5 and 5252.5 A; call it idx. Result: 1.65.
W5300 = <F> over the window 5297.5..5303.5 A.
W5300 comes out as 1.68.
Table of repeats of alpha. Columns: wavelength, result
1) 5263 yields 1.75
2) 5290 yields 1.71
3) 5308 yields 1.67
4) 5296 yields 1.7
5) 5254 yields 1.74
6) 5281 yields 1.75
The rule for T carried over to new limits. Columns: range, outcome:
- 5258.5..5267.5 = 1.75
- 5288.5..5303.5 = 1.68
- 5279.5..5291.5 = 1.76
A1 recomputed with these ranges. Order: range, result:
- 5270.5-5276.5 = 1.76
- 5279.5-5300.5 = 1.56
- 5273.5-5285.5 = 1.75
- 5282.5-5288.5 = 1.74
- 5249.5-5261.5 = 1.68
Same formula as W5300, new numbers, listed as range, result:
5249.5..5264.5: 1.72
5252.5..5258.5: 1.71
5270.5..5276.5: 1.78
